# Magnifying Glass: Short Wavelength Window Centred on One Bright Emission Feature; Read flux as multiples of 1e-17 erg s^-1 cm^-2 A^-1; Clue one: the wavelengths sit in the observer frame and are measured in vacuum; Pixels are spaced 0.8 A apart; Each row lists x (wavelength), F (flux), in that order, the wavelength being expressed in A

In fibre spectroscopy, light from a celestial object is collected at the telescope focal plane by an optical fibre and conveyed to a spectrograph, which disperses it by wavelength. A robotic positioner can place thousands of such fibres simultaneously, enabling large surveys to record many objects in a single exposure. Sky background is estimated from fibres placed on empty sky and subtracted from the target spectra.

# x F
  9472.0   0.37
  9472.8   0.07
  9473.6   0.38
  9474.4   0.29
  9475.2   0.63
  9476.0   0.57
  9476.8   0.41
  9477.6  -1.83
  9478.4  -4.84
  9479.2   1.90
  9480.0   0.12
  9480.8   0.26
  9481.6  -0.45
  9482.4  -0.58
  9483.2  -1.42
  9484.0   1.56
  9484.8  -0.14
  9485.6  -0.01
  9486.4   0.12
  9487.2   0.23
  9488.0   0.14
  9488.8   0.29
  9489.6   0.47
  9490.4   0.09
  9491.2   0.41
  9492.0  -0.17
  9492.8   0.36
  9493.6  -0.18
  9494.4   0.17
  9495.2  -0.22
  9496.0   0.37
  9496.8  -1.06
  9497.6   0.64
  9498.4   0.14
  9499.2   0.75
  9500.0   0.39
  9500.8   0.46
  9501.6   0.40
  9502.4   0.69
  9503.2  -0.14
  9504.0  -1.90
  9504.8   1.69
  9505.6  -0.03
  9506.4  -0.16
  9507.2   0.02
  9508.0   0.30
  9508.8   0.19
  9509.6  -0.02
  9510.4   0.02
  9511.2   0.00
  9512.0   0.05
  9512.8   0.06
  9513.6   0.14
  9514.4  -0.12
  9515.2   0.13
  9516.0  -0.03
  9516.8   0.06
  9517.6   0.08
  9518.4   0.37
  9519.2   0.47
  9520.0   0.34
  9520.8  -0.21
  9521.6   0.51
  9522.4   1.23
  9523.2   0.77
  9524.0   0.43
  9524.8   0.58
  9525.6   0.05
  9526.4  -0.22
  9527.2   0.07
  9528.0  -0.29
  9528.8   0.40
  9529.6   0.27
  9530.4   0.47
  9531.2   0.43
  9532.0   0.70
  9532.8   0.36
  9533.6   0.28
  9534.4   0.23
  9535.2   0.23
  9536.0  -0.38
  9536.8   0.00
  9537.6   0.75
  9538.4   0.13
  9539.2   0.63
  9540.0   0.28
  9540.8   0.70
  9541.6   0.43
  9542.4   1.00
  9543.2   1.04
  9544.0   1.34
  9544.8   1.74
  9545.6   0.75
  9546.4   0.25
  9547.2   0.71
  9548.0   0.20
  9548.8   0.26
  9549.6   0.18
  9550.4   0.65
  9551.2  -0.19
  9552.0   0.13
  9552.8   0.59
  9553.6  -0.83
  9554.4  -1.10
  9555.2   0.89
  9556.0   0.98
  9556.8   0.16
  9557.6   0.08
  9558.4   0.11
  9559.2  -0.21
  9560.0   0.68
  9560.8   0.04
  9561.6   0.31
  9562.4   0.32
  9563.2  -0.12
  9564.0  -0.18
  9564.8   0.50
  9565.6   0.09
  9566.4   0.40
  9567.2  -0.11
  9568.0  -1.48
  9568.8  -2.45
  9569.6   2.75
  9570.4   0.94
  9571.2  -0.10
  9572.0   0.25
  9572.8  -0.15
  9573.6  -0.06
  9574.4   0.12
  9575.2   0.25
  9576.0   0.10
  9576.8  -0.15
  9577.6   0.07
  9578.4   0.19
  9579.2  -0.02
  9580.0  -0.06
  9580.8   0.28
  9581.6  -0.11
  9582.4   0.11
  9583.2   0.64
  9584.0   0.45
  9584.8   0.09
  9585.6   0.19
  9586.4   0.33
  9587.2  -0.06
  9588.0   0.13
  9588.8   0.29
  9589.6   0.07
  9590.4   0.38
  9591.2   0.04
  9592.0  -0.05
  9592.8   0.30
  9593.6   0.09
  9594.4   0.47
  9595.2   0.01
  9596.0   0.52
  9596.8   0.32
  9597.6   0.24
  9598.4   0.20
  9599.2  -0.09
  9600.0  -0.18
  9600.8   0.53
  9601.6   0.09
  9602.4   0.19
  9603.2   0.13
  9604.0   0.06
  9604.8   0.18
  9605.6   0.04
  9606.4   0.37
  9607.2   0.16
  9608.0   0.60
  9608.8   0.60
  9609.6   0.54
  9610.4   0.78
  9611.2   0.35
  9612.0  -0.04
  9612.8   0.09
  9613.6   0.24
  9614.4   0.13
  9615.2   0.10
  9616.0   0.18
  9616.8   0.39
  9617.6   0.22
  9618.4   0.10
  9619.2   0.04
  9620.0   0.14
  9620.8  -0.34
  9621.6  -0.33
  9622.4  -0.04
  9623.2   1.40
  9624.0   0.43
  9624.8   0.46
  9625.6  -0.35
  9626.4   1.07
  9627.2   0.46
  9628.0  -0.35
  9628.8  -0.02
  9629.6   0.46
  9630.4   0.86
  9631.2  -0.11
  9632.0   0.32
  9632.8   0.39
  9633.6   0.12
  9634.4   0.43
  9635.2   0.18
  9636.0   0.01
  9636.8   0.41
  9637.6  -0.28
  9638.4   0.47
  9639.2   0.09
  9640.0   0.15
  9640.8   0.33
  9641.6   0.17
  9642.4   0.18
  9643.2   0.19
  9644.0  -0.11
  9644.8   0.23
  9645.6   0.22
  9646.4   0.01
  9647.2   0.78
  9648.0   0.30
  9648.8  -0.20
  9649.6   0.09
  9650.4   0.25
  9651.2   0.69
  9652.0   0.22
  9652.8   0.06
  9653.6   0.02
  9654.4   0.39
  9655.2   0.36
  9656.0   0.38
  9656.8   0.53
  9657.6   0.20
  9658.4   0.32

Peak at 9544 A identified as [O III]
